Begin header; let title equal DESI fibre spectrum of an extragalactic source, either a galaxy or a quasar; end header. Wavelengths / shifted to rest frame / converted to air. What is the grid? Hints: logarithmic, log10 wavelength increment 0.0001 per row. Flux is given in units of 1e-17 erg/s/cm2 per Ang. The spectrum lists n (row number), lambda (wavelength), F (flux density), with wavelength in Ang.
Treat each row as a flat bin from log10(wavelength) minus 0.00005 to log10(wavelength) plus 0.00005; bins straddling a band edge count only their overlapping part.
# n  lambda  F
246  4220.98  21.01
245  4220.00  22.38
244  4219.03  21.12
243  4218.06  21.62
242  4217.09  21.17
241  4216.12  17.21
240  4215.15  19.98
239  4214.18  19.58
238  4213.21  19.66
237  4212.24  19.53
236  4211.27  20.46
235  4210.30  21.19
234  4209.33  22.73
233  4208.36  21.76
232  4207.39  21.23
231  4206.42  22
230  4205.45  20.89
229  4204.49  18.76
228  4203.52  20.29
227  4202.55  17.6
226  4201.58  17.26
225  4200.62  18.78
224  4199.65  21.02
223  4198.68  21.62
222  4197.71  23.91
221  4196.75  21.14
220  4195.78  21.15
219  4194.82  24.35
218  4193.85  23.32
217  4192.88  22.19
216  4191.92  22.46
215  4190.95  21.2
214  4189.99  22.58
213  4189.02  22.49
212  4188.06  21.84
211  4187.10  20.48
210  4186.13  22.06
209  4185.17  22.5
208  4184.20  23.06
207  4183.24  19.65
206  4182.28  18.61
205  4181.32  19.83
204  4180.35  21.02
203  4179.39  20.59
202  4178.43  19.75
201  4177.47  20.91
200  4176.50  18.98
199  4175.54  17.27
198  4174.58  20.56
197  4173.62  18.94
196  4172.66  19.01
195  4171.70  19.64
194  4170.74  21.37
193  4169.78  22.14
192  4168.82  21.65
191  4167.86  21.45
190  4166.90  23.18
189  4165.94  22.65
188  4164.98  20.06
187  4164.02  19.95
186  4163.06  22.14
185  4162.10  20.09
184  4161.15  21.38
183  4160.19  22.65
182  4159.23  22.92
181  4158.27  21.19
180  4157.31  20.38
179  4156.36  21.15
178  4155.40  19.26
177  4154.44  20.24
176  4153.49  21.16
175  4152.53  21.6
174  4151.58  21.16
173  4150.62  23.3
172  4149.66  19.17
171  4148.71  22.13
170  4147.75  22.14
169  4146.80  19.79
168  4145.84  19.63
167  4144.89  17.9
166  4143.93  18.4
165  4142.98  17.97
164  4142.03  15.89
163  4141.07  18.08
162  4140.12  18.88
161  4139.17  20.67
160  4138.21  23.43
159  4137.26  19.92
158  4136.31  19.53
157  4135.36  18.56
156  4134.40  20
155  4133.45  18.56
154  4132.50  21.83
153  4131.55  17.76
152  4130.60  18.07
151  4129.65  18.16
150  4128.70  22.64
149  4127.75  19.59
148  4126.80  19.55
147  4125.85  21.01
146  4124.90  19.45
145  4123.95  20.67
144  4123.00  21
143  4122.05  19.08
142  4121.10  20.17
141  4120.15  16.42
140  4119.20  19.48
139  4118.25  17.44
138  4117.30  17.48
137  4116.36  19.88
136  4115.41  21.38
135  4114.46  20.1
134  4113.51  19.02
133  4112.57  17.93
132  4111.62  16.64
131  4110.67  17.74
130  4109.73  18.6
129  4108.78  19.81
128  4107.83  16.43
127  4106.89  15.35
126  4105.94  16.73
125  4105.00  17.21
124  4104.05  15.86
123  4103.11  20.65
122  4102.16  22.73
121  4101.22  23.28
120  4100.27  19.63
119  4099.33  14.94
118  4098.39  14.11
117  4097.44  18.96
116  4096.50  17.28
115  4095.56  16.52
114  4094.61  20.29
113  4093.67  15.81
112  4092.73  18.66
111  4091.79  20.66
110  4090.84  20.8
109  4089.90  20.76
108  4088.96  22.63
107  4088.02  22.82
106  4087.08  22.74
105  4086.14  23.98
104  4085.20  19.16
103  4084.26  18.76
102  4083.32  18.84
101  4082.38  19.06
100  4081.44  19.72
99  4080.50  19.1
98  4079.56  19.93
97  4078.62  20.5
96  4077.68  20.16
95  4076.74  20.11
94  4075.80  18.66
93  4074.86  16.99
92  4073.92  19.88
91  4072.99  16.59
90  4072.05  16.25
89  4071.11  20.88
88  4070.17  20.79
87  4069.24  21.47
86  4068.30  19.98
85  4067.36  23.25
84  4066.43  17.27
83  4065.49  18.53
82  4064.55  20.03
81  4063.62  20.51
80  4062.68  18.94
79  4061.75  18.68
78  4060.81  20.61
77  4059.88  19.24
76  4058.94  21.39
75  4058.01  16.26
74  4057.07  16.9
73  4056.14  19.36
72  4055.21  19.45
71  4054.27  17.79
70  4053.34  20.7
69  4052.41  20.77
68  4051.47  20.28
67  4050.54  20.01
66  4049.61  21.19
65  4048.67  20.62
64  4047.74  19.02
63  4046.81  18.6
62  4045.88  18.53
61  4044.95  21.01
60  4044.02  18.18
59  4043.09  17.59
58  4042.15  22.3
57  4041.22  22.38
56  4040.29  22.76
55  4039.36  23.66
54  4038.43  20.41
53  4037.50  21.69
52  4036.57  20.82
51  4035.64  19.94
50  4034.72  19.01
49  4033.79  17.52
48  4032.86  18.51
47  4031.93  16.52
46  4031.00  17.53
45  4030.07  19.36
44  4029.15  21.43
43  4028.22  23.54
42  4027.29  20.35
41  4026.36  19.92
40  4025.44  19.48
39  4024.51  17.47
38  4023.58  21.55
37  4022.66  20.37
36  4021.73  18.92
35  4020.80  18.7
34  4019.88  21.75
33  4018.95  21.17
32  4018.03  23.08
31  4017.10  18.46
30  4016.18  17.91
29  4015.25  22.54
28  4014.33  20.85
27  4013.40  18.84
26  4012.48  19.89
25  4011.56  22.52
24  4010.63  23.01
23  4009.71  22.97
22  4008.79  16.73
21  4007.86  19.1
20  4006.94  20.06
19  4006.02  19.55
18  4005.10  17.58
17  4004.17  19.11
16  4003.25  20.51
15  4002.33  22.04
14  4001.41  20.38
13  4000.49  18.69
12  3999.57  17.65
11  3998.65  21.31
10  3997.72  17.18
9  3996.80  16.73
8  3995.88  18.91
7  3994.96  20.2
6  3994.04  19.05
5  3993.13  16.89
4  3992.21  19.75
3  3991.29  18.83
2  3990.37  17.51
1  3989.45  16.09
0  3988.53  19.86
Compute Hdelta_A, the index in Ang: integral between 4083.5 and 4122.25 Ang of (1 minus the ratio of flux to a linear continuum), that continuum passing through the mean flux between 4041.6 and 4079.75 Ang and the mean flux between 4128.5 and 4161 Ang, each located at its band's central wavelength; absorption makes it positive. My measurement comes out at 1.63 Ang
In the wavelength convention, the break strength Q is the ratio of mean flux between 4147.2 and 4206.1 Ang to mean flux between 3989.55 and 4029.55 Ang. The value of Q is 1.1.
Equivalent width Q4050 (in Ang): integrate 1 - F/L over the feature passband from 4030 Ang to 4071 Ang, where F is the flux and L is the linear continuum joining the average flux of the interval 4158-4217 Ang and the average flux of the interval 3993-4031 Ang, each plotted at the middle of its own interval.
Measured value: 0.70 Ang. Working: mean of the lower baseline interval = 19.9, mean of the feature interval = 19.8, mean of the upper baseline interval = 20.9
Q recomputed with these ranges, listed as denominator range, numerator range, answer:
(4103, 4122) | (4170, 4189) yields 1.12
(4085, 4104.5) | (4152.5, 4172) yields 1.08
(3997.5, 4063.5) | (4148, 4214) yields 1.05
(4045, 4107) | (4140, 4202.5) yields 1.07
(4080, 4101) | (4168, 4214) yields 1.08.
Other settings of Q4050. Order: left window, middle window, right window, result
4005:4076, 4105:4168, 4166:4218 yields 2.2 Ang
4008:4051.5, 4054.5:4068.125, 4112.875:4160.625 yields 0.5 Ang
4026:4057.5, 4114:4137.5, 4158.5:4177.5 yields 1.2 Ang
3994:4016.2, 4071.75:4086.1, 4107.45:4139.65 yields 0.3 Ang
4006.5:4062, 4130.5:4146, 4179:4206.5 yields 1.2 Ang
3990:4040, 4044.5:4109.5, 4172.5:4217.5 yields 2.5 Ang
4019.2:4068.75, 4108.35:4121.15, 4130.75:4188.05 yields 1.0 Ang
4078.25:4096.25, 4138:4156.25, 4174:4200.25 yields 0.7 Ang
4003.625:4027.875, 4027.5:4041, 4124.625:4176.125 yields -0.1 Ang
